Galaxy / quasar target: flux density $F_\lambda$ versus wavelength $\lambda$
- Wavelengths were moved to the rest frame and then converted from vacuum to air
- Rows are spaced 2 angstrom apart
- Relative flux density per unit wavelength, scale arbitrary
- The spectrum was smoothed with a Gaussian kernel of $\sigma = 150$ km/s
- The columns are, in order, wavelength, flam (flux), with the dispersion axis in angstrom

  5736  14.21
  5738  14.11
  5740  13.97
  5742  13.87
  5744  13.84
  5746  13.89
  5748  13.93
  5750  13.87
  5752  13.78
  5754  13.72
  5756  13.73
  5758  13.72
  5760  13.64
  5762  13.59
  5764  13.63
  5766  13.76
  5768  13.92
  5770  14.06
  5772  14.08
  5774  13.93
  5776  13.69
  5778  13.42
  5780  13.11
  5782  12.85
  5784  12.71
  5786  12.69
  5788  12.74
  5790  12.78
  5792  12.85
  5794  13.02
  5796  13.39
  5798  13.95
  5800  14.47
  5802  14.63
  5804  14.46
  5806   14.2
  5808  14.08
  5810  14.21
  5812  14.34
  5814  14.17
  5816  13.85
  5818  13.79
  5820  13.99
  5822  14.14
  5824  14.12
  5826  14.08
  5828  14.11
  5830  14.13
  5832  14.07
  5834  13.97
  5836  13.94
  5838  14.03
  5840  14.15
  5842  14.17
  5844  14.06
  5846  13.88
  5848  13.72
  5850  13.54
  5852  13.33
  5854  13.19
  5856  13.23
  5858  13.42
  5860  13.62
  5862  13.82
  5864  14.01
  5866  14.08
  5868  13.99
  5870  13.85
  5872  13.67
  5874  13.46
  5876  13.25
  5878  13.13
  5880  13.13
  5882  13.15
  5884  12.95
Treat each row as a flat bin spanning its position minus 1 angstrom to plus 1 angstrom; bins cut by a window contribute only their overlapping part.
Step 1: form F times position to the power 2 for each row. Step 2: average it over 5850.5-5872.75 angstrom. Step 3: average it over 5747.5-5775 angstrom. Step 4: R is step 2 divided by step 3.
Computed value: 1.02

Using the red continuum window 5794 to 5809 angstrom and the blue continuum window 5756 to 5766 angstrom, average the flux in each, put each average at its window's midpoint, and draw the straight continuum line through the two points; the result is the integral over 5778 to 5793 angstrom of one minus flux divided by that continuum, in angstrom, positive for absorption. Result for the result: 1.15 angstrom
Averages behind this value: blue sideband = 13.7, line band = 12.9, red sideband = 14.1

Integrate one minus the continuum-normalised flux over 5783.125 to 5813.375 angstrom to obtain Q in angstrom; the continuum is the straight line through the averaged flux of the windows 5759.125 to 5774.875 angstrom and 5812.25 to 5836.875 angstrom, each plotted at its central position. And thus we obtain 0.6 angstrom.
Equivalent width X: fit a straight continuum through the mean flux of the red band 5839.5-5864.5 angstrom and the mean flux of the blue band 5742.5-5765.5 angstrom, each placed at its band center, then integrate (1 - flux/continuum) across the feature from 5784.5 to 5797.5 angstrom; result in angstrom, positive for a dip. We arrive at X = 0.7 angstrom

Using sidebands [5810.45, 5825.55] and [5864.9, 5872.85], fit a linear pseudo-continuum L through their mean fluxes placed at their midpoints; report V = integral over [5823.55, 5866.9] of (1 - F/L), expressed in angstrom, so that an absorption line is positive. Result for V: 0.4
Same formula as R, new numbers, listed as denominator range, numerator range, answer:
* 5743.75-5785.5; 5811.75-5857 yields 1.04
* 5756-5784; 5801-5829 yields 1.06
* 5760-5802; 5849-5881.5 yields 1.04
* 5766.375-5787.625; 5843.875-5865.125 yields 1.04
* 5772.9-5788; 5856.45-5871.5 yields 1.08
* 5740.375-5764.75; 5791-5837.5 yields 1.04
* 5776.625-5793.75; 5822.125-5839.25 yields 1.11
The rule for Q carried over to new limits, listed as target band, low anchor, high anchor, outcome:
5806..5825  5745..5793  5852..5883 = -0.8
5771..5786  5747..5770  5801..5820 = 0.6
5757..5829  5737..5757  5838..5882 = 0.3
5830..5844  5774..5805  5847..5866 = -0.6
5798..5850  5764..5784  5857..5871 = -1.4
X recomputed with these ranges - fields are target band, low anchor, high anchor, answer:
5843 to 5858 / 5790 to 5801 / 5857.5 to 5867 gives 0.21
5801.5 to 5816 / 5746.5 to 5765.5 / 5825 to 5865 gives -0.49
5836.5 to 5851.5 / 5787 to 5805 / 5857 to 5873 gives -0.19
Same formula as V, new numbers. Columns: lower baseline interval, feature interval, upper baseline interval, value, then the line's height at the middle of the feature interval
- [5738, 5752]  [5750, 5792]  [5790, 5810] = 1.2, 13.9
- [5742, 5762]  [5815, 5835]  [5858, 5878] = -0.4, 13.7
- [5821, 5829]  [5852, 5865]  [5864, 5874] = 0.4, 13.9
